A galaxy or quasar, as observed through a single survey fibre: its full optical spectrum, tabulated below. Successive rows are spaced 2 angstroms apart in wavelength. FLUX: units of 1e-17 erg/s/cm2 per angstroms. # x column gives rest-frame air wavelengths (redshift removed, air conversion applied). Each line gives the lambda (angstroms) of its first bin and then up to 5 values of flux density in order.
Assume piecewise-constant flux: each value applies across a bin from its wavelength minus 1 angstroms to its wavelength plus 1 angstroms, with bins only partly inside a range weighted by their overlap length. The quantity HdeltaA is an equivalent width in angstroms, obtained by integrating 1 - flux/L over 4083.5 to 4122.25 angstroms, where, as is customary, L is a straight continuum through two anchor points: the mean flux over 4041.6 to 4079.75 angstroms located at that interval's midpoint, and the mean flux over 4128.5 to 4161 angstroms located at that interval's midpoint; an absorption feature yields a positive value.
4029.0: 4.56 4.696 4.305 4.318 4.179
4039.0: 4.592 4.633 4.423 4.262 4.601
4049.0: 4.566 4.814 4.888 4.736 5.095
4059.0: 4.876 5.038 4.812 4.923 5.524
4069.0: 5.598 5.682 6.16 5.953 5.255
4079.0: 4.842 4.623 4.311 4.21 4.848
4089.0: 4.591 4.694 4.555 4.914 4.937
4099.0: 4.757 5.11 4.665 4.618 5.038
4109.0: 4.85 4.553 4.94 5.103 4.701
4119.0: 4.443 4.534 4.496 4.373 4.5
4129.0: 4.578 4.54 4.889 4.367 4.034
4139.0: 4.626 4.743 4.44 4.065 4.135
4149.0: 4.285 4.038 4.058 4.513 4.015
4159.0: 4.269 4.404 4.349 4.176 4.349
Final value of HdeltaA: -0.3 angstroms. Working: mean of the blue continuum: 5.05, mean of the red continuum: 4.35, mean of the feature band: 4.73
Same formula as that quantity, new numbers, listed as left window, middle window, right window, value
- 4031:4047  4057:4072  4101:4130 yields -2.3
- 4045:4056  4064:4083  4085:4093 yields -2.8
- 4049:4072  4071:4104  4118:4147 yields -0.6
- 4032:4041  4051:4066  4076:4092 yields -1.3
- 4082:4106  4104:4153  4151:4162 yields -1.0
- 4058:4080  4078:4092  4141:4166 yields 1.5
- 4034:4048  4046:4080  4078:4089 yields -4.8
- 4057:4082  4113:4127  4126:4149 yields 0.1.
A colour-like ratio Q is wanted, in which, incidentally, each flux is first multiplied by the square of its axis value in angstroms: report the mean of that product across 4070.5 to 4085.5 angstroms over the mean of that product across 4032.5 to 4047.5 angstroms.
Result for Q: 1.19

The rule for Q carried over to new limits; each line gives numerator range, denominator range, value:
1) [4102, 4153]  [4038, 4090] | 0.95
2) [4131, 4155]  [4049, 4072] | 0.89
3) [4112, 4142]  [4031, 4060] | 1.04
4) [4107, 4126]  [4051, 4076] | 0.91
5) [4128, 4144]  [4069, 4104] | 0.93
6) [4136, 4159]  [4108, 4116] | 0.89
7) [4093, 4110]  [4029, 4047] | 1.12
